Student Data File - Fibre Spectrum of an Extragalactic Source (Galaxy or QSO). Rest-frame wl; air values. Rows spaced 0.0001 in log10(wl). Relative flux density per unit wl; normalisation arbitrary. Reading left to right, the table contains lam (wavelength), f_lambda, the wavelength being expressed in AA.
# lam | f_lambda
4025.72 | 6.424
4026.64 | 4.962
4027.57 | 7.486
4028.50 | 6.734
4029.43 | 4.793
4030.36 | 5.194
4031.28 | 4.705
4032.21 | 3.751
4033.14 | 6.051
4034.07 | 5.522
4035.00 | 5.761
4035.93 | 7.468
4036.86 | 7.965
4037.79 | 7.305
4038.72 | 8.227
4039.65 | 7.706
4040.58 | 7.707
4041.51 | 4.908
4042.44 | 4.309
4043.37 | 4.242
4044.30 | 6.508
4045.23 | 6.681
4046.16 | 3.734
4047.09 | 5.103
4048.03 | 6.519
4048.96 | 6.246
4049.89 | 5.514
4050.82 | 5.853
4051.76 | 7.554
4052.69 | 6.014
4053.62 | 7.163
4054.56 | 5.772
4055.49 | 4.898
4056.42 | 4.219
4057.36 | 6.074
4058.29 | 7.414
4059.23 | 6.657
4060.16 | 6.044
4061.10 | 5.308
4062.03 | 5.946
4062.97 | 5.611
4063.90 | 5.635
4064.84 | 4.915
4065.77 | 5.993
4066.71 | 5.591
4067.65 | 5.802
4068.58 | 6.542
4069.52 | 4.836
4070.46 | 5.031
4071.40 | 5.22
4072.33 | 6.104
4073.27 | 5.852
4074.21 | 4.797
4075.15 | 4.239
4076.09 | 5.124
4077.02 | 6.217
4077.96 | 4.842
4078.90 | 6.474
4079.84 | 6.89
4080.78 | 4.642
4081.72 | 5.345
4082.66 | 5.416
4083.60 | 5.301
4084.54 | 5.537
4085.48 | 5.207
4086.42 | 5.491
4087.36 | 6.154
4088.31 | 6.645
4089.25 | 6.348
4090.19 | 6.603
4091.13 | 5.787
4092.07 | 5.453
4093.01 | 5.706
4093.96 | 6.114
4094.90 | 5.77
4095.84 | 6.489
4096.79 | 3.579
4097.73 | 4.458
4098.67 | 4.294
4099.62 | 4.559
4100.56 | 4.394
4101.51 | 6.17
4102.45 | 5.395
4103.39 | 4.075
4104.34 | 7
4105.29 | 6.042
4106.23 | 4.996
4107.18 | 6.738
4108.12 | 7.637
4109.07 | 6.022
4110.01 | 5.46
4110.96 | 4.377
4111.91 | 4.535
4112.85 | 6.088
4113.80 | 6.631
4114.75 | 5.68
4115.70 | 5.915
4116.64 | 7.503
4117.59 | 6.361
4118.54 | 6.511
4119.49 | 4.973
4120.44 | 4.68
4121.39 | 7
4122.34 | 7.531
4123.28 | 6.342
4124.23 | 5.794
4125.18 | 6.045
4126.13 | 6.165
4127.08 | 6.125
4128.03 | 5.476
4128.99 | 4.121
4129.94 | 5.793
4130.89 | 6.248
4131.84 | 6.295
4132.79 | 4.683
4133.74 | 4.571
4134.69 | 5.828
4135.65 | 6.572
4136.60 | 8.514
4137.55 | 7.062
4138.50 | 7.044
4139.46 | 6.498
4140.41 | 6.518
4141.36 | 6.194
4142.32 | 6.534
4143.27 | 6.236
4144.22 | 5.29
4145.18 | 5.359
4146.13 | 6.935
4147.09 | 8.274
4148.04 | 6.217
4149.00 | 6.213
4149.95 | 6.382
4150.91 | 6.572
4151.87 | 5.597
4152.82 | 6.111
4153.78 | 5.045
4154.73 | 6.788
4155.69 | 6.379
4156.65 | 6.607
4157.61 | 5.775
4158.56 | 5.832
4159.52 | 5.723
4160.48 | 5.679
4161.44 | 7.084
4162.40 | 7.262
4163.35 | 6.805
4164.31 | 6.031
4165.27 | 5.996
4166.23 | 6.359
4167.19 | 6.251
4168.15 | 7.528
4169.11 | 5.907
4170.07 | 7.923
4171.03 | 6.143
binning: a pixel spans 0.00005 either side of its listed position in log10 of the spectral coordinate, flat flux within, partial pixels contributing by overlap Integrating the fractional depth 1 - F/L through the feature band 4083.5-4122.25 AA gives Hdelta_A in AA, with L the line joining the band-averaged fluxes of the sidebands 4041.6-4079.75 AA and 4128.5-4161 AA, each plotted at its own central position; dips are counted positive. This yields 1.3 AA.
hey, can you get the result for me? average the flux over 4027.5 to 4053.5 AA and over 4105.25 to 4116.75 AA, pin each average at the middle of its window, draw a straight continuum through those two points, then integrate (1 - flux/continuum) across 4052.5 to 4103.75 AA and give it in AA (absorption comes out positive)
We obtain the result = 3.6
